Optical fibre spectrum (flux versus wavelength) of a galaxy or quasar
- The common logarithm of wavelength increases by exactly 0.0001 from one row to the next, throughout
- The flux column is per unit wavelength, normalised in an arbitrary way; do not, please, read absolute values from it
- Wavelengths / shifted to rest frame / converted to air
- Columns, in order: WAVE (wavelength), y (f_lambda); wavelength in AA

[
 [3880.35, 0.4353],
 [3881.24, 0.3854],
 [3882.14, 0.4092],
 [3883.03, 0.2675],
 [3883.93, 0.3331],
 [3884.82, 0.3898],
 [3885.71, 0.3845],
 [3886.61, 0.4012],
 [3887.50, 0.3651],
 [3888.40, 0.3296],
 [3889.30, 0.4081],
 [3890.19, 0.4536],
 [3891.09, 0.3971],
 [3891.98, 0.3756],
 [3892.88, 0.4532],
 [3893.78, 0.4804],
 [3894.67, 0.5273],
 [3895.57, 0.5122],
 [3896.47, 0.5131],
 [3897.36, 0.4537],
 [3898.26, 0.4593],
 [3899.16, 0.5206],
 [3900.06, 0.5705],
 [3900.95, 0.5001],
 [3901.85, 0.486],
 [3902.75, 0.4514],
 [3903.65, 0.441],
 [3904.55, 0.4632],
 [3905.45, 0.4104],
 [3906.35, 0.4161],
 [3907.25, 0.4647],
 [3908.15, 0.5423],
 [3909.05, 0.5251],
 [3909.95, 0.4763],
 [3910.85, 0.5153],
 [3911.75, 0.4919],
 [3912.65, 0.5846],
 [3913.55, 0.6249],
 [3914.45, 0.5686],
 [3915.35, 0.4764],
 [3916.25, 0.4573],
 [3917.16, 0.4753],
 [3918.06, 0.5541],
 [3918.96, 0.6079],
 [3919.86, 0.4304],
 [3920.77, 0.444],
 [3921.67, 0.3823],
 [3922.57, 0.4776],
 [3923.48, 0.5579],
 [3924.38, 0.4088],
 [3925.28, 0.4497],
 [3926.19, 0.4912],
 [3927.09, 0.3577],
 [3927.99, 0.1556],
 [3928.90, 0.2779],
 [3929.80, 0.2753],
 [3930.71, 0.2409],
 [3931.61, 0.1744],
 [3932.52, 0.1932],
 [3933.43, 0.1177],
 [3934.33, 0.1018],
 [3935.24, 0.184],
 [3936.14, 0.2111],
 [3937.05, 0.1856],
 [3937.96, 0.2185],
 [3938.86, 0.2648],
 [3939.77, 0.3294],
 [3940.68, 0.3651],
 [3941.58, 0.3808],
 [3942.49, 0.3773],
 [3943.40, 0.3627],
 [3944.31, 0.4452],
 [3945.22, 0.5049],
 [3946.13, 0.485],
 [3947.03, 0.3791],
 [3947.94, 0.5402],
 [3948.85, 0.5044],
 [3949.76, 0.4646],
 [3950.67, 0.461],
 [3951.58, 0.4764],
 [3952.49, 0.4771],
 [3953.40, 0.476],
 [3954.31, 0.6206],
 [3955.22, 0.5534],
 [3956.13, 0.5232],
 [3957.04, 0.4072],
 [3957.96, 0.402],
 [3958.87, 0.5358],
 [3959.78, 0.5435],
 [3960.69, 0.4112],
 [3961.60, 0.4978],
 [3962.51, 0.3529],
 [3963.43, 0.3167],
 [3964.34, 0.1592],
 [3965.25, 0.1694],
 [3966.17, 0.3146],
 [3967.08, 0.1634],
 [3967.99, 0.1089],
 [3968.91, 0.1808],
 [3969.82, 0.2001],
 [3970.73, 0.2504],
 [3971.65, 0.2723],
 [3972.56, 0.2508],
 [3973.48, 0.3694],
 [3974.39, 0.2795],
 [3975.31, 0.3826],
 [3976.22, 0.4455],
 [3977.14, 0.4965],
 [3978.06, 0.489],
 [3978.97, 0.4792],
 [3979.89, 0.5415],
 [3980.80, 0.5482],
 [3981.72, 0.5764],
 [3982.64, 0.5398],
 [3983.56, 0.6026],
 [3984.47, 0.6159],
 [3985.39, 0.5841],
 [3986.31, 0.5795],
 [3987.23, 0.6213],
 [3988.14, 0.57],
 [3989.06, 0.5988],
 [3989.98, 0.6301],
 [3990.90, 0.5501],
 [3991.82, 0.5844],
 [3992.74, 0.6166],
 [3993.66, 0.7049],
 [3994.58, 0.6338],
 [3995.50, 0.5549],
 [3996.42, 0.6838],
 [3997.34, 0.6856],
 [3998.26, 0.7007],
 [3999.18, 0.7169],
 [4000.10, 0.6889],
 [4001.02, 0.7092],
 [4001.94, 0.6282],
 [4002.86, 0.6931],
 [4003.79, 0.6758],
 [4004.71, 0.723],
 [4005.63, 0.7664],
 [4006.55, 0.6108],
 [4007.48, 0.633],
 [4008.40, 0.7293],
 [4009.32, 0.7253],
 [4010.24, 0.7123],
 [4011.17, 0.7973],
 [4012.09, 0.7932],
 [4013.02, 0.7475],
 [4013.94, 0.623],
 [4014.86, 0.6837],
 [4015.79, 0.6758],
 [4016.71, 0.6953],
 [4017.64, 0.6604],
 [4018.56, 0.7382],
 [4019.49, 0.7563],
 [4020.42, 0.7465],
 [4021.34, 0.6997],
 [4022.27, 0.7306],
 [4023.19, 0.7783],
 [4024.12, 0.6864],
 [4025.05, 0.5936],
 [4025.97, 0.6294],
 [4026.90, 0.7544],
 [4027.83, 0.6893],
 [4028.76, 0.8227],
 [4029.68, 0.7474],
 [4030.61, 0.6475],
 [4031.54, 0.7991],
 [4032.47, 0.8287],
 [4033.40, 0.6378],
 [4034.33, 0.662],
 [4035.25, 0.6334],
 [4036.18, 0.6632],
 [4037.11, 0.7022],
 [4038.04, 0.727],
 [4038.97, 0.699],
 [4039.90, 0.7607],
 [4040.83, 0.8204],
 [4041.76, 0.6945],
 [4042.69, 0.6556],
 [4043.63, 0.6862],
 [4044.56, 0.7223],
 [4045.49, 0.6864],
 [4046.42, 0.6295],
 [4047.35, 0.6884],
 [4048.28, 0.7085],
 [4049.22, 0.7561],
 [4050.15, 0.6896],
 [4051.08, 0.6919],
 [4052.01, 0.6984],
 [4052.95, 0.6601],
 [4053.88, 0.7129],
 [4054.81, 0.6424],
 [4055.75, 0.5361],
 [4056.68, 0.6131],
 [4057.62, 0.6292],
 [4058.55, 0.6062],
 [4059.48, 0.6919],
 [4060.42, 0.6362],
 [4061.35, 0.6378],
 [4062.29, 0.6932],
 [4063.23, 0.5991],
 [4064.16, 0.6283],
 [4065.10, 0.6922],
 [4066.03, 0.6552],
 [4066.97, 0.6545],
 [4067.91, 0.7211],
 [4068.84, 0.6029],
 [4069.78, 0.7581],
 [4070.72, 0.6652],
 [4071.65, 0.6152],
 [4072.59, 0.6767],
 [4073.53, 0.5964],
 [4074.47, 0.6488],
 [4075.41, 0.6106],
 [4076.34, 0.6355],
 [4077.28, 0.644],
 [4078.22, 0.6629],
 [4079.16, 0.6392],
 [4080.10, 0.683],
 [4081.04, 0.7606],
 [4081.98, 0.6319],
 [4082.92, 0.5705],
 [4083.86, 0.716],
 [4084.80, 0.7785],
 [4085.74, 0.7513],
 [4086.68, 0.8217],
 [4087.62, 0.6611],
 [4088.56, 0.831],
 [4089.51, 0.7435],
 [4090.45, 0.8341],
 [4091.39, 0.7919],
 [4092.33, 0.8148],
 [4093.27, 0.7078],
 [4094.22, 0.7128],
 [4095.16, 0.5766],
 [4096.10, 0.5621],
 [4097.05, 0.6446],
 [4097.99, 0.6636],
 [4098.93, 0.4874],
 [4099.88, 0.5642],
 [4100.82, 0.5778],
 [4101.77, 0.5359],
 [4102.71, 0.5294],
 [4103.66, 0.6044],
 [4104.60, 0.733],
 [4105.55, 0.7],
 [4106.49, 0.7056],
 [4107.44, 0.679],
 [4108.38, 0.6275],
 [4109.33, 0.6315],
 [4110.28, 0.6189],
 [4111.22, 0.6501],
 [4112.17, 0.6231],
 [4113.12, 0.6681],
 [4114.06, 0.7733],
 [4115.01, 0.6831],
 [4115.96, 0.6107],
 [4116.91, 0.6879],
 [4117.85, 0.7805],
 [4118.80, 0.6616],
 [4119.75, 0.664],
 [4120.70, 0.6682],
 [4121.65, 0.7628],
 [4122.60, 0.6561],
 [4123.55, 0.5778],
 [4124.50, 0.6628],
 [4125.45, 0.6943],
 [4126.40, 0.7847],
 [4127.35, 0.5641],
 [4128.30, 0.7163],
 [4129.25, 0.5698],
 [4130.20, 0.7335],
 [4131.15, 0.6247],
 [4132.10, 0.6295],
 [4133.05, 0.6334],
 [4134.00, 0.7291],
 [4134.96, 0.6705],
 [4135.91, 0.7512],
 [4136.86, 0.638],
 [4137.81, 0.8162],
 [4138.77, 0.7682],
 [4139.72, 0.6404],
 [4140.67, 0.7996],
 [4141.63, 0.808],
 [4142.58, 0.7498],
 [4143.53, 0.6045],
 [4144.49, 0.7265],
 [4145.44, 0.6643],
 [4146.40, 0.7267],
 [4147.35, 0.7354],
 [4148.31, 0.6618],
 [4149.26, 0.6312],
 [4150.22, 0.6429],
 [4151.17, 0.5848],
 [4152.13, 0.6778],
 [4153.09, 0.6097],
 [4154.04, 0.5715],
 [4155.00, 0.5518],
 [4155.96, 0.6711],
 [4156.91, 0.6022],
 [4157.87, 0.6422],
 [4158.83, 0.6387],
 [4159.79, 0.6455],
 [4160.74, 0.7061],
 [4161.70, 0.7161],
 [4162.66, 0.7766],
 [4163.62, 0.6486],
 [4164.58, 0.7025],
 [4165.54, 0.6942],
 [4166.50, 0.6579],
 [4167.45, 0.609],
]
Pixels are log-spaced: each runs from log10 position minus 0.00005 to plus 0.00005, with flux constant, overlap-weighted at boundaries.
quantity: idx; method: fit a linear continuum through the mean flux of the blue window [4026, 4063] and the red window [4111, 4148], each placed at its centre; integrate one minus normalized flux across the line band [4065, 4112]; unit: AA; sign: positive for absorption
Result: 1.6 AA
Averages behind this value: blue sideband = 0.69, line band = 0.667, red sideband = 0.69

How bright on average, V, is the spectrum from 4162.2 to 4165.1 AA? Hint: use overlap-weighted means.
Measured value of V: 0.708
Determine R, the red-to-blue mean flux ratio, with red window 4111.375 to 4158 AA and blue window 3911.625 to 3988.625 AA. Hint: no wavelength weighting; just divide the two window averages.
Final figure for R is 1.7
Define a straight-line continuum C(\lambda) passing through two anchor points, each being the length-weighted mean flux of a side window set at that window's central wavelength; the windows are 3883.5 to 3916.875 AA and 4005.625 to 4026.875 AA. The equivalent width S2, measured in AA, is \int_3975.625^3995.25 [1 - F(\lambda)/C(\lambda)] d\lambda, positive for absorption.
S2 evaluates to 2.19 AA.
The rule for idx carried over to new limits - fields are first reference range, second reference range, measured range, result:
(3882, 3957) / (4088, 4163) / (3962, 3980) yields 6.6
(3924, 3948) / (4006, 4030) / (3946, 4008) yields 1.1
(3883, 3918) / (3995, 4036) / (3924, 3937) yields 6.6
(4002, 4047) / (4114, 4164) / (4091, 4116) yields 1.4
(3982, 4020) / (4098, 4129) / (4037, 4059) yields -0.8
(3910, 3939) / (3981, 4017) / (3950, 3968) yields 3.4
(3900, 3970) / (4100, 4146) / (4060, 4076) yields -1.6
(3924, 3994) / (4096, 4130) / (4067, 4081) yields -1.7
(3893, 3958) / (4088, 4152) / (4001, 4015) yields -4.5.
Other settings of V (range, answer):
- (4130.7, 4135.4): 0.657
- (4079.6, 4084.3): 0.672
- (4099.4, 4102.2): 0.558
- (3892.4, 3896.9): 0.496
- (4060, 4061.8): 0.639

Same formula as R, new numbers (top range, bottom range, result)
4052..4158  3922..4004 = 1.53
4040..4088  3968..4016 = 1.17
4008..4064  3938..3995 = 1.57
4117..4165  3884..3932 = 1.52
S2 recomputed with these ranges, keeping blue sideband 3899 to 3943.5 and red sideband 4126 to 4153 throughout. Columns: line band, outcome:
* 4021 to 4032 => -3.6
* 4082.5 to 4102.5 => -1.8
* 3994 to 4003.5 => -3.2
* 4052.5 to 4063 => -1.1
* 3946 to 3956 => -1.3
